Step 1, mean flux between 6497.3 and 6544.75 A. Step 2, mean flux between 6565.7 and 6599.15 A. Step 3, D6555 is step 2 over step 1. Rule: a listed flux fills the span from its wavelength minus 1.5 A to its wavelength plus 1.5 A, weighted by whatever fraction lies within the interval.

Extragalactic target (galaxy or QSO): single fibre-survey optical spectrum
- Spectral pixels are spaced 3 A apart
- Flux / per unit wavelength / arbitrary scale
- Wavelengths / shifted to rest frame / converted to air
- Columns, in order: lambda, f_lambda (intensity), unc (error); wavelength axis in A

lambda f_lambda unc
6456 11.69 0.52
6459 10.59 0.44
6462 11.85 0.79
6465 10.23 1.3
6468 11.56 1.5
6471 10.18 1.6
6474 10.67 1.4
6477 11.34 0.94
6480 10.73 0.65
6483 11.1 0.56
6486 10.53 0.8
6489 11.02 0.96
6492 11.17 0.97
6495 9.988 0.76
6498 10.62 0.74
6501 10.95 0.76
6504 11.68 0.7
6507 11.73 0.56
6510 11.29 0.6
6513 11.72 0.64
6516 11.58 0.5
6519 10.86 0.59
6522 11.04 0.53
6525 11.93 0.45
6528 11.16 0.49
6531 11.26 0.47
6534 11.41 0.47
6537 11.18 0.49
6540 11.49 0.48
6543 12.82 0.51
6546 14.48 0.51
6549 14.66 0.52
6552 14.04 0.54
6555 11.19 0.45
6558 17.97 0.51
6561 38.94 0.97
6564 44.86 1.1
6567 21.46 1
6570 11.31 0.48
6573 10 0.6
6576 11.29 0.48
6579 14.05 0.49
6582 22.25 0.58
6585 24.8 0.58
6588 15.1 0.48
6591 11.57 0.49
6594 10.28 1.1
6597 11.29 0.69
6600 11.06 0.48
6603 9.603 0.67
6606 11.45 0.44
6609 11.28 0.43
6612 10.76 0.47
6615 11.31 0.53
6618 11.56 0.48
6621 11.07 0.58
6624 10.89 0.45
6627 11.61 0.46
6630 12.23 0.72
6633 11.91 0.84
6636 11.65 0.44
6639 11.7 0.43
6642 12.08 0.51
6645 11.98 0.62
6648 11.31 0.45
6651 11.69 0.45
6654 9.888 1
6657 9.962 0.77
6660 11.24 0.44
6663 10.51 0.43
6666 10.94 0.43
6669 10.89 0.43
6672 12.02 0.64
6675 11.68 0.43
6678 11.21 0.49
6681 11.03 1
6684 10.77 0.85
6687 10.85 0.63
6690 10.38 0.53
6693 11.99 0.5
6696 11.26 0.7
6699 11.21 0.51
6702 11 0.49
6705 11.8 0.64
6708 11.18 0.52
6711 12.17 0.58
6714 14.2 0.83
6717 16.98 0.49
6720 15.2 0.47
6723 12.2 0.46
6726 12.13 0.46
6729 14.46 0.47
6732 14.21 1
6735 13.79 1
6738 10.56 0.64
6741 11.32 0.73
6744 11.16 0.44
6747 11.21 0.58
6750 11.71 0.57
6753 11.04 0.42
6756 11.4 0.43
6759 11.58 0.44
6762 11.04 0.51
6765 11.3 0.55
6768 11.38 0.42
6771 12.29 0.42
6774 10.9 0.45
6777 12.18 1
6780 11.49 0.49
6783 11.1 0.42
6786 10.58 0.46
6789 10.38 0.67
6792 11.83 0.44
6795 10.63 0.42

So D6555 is 1.29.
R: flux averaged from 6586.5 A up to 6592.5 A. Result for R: 13.3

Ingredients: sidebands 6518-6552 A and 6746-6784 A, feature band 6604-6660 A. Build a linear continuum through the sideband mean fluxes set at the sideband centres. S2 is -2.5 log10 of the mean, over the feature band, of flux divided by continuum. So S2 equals 0.05 mag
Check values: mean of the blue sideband 12.1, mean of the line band 11.3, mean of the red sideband 11.4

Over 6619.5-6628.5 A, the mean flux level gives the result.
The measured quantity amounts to 11.2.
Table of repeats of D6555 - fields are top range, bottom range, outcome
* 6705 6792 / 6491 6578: 0.85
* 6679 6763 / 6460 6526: 1.09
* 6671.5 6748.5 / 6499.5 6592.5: 0.80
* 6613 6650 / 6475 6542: 1.04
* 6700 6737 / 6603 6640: 1.16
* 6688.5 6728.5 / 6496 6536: 1.10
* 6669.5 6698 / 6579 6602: 0.75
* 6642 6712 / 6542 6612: 0.69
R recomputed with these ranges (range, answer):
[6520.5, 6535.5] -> 11.4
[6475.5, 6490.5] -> 10.9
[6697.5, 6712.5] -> 11.5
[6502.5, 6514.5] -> 11.6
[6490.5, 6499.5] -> 10.6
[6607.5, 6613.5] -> 11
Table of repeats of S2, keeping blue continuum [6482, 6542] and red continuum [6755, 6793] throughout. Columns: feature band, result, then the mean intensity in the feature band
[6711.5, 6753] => -0.144 mag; 12.9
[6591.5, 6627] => 0.024 mag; 11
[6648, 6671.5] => 0.045 mag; 10.8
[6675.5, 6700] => 0.018 mag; 11.1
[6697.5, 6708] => -0.002 mag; 11.3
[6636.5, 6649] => -0.048 mag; 11.8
